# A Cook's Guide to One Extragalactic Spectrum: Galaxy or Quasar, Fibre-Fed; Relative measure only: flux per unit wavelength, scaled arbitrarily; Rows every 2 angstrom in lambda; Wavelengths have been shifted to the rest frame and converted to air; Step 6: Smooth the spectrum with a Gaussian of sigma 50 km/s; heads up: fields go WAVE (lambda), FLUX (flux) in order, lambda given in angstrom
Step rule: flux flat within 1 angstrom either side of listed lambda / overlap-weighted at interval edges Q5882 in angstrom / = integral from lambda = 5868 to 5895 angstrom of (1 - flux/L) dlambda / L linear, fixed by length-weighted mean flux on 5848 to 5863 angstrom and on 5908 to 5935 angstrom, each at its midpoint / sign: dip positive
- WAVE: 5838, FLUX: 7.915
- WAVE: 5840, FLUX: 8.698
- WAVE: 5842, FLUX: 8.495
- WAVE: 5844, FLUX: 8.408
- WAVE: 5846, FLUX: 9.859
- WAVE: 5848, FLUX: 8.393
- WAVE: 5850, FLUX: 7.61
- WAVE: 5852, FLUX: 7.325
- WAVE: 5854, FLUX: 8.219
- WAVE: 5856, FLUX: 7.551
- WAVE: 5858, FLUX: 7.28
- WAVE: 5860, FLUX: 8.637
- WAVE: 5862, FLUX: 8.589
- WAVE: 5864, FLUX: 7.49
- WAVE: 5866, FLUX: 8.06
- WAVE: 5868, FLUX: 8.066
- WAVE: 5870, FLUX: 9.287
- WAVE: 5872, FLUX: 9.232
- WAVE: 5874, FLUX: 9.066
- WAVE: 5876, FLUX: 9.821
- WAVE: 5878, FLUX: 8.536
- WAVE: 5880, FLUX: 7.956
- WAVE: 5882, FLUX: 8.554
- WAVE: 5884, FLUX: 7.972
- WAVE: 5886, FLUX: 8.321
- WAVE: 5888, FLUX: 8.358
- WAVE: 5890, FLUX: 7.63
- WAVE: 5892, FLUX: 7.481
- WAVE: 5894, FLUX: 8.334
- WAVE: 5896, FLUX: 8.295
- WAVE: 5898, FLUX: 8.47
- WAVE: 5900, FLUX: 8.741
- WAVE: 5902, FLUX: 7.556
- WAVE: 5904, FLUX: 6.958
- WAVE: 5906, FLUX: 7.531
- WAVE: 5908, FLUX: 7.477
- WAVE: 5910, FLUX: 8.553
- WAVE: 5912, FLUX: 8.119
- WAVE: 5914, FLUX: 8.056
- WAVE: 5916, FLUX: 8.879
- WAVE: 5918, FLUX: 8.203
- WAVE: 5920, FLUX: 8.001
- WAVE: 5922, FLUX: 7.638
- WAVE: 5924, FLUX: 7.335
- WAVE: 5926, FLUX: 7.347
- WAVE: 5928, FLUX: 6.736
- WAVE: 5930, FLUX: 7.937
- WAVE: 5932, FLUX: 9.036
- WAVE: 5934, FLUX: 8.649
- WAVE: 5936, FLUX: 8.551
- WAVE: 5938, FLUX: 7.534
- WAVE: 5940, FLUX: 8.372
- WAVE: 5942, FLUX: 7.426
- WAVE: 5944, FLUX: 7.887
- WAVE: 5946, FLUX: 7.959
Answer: -1.8 angstrom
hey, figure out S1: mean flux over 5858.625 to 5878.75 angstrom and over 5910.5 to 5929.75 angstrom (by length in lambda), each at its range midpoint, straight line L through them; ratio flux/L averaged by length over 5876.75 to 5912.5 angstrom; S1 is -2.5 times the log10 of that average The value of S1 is 0.02 mag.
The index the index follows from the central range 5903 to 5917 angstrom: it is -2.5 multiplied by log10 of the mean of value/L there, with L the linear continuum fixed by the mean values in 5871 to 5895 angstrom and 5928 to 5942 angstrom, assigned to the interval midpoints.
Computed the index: 0.05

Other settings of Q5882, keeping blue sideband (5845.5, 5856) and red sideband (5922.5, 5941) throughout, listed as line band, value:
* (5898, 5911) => 0.2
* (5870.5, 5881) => -1.1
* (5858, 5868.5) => 0.0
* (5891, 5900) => -0.2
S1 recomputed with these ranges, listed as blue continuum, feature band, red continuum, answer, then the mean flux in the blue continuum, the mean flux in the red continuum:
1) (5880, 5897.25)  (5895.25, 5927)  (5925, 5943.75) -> 0.01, 8.11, 7.95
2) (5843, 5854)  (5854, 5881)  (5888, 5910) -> -0.04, 8.31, 7.9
